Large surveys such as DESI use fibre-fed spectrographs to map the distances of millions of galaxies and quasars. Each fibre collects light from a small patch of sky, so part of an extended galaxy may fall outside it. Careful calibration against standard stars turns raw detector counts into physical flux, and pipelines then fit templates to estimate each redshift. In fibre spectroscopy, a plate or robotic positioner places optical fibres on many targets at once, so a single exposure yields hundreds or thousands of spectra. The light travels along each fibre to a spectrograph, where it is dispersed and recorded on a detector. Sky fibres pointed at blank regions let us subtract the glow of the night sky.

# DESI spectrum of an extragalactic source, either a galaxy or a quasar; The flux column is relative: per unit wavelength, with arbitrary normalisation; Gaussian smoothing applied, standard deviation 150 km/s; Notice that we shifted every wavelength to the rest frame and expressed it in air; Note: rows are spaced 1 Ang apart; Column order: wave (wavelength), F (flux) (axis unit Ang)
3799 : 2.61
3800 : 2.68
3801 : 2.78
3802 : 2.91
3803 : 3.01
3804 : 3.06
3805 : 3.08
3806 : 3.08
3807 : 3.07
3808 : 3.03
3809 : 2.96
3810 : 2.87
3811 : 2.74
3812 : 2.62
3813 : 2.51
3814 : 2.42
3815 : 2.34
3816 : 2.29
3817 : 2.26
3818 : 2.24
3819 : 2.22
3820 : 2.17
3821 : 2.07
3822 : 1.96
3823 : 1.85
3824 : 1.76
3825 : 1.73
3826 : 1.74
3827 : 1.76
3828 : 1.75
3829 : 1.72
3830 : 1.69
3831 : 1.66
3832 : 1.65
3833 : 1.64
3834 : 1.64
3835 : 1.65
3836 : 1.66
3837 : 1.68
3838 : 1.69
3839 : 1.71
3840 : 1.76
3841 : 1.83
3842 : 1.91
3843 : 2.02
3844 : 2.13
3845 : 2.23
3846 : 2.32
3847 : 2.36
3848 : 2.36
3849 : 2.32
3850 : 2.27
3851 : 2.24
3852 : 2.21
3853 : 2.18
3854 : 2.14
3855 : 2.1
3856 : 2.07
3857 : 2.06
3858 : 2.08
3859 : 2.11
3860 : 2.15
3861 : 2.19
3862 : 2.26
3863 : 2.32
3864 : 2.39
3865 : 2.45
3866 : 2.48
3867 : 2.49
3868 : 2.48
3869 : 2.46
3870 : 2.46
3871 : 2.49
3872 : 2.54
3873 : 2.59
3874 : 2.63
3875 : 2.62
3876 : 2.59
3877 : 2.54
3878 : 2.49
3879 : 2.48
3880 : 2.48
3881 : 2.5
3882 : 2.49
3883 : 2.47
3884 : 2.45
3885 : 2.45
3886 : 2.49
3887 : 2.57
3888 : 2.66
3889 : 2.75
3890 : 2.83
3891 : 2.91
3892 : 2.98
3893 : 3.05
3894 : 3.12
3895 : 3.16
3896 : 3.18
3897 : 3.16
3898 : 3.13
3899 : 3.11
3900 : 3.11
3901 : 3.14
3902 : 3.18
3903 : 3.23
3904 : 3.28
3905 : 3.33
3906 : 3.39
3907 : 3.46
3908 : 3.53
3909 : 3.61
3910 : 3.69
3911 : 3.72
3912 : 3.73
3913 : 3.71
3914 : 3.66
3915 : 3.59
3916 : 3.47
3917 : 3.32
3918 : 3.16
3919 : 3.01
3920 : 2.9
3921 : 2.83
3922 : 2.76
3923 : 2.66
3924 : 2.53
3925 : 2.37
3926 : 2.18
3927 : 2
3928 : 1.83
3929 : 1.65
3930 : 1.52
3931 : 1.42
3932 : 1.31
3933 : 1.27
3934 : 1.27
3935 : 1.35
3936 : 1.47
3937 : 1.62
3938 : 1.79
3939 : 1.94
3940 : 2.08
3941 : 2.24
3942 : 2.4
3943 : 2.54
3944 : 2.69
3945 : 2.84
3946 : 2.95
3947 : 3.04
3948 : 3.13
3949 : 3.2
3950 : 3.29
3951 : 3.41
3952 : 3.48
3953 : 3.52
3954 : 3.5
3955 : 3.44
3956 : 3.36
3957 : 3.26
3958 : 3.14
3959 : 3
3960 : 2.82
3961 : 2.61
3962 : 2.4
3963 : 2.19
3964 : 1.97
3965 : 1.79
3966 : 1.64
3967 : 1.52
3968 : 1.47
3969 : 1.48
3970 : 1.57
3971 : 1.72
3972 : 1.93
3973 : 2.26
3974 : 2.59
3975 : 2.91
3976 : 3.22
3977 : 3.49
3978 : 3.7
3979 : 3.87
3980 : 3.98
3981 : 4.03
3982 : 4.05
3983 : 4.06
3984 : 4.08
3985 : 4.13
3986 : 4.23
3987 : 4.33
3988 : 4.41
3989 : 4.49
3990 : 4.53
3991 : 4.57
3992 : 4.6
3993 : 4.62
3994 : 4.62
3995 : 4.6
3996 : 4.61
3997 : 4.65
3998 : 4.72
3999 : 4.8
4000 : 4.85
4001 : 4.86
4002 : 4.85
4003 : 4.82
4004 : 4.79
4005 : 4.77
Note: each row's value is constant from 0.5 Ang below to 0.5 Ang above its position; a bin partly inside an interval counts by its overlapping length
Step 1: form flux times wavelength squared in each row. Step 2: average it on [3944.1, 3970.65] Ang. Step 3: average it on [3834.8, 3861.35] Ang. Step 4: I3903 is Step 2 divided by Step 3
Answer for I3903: 1.4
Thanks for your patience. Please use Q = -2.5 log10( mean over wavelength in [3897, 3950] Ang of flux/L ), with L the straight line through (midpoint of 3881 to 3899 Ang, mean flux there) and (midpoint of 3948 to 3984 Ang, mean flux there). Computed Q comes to 0.05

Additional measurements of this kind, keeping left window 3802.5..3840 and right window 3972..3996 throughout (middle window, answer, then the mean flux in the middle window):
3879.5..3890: 0.131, 2.55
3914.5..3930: 0.228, 2.65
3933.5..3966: 0.347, 2.6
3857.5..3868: 0.147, 2.3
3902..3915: -0.127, 3.52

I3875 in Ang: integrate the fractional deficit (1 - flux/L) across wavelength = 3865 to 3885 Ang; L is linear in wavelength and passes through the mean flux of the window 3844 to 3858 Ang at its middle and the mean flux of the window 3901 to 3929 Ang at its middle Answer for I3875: 0.2 Ang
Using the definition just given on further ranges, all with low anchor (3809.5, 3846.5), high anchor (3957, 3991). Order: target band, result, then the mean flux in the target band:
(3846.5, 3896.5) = -3.64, 2.48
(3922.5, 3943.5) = 6.65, 1.88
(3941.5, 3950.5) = -0.17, 2.9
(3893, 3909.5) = -4.76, 3.25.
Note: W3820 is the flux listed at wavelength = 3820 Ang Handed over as 2.17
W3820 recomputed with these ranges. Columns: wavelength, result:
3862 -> 2.26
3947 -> 3.04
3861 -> 2.19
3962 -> 2.4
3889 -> 2.75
